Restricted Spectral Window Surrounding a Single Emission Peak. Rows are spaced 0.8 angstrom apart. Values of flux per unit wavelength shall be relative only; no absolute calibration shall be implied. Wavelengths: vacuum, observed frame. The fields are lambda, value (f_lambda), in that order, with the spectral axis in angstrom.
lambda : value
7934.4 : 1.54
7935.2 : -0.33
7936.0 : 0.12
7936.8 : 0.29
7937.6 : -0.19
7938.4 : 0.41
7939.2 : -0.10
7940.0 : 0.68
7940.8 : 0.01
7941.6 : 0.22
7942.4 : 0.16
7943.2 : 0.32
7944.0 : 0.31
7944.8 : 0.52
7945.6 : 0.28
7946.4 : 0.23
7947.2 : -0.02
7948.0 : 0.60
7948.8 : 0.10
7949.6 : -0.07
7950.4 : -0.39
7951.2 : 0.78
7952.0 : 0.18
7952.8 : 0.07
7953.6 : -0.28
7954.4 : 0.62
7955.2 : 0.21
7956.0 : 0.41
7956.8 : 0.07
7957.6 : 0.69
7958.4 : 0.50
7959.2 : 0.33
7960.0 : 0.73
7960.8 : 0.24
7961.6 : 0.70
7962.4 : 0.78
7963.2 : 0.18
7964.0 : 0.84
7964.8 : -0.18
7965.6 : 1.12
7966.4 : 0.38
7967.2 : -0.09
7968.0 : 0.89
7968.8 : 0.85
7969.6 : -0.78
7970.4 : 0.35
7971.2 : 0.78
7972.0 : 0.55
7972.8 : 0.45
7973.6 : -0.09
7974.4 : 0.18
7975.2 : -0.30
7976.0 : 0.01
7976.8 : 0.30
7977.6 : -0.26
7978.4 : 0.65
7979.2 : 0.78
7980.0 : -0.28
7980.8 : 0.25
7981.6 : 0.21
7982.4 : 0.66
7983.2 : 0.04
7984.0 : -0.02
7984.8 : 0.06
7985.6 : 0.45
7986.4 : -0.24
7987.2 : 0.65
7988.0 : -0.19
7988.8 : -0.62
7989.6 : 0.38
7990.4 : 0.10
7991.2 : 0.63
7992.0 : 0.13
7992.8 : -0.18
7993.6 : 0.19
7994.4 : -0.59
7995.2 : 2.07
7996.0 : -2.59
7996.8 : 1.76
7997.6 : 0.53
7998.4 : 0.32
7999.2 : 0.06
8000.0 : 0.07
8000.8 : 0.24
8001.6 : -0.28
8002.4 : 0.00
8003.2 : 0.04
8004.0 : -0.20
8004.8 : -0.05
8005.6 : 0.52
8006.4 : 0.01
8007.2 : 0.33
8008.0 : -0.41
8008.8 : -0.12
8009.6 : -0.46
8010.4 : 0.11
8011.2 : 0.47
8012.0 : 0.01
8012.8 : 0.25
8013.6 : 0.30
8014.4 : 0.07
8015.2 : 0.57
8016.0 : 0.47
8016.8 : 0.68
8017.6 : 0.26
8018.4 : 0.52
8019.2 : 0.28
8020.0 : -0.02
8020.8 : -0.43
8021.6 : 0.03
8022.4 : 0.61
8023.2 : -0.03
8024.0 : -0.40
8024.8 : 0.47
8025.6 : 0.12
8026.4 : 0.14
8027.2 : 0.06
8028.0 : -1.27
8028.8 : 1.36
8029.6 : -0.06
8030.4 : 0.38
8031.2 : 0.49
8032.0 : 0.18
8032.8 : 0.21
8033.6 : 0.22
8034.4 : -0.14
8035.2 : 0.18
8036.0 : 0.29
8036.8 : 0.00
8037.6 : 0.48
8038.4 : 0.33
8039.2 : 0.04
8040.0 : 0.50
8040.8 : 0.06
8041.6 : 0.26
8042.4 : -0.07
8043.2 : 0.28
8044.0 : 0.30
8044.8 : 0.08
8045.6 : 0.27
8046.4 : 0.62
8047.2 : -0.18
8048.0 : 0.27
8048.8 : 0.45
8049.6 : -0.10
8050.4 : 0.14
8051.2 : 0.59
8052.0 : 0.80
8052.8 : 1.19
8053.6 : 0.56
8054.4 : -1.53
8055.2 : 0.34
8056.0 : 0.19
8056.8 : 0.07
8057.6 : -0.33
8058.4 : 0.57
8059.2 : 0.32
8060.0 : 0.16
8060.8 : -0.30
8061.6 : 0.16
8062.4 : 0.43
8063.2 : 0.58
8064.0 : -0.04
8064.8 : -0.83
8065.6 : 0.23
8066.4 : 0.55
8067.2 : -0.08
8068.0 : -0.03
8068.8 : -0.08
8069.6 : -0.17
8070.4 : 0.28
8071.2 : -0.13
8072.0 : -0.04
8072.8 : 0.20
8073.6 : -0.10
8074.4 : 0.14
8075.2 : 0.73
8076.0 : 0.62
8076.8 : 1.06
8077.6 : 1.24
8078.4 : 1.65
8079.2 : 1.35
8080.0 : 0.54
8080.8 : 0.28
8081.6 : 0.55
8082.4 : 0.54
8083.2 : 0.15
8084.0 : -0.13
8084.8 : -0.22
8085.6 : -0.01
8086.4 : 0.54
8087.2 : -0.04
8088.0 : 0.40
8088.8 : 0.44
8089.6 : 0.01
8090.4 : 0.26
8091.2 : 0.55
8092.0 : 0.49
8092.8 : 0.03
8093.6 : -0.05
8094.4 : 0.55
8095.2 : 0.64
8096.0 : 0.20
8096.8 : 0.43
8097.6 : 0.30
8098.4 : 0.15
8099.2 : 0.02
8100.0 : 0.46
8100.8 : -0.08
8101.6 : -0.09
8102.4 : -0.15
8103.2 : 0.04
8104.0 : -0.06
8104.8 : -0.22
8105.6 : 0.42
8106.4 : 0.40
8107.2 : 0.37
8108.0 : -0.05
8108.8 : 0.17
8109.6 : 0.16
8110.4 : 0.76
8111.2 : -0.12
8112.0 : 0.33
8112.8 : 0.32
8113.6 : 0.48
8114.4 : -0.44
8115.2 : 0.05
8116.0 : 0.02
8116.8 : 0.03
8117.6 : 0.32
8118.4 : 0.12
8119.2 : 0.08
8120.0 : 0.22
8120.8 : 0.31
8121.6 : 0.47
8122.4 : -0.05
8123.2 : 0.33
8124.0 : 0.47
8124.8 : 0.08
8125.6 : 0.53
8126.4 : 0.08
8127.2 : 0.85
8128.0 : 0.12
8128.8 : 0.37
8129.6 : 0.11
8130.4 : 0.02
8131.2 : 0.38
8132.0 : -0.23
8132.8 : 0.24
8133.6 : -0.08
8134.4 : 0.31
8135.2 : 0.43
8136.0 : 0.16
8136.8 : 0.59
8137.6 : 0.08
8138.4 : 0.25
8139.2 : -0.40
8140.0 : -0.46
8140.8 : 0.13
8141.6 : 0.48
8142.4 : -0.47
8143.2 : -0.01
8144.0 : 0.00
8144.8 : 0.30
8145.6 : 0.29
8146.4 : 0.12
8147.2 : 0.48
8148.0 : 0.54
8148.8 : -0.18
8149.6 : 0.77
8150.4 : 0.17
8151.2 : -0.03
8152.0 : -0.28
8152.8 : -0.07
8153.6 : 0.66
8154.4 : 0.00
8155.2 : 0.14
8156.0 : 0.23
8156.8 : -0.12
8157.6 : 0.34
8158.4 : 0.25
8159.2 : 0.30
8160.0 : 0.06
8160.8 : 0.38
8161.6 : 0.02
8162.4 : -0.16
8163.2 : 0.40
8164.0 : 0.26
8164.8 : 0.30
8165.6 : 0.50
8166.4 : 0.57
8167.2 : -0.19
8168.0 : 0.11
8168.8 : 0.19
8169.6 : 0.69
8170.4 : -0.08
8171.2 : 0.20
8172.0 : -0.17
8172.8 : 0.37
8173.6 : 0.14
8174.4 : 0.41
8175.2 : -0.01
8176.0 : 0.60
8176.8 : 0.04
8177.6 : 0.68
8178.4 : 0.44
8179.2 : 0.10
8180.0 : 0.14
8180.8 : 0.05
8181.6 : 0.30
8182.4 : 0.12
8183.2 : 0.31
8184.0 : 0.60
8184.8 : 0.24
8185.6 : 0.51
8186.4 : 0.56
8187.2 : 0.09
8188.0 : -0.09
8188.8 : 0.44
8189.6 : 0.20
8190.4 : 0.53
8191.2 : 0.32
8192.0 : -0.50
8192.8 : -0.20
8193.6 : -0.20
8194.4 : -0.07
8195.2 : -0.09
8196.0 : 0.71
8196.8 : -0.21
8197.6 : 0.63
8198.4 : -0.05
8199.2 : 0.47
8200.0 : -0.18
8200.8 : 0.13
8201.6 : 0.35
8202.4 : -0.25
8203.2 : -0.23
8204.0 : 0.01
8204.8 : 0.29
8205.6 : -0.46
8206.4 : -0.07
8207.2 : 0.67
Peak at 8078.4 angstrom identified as H-gamma 4340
